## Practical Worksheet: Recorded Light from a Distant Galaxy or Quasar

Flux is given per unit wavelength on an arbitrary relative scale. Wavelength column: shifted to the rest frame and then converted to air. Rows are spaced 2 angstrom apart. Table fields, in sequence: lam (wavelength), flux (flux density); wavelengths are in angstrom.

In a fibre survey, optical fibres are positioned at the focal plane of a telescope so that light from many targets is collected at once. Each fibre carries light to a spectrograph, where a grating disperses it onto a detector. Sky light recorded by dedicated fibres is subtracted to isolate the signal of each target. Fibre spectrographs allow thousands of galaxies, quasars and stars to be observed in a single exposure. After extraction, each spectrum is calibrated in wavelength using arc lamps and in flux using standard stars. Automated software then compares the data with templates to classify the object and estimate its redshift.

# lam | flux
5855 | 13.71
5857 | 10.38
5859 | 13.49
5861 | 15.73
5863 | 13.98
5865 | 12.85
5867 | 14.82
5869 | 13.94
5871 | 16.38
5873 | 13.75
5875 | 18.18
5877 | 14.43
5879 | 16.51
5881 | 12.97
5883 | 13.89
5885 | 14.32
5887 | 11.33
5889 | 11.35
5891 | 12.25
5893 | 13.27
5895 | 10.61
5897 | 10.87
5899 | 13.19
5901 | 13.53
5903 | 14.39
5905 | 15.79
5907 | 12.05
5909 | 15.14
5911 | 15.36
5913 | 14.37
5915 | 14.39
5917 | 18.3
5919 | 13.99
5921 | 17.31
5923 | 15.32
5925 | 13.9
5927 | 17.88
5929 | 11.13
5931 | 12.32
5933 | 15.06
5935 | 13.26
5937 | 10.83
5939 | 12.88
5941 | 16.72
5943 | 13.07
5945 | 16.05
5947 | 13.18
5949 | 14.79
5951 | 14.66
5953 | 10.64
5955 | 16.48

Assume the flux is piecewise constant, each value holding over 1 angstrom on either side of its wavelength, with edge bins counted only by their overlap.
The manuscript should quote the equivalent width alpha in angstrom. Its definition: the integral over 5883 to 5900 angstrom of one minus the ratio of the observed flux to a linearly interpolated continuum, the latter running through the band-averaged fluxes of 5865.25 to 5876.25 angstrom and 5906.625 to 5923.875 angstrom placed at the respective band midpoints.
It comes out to 3.3 angstrom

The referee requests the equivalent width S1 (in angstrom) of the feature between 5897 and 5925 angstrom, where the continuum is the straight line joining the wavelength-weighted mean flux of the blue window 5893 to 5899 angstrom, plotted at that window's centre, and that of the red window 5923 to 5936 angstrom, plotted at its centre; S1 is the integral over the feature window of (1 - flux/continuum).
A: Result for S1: -4.4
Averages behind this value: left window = 11.6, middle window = 14.7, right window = 14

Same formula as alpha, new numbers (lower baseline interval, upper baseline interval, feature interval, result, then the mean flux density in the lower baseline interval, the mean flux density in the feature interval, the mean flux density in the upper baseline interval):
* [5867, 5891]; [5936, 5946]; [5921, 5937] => -0.2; 14.2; 14.1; 13.9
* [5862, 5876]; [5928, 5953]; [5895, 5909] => 1.0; 14.8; 13.2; 13.5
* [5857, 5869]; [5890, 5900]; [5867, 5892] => -2.3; 13.8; 14.1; 12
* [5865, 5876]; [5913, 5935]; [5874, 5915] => 3.6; 15.2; 13.7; 14.9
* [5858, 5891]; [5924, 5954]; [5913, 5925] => -1.5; 14.2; 15.6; 13.8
